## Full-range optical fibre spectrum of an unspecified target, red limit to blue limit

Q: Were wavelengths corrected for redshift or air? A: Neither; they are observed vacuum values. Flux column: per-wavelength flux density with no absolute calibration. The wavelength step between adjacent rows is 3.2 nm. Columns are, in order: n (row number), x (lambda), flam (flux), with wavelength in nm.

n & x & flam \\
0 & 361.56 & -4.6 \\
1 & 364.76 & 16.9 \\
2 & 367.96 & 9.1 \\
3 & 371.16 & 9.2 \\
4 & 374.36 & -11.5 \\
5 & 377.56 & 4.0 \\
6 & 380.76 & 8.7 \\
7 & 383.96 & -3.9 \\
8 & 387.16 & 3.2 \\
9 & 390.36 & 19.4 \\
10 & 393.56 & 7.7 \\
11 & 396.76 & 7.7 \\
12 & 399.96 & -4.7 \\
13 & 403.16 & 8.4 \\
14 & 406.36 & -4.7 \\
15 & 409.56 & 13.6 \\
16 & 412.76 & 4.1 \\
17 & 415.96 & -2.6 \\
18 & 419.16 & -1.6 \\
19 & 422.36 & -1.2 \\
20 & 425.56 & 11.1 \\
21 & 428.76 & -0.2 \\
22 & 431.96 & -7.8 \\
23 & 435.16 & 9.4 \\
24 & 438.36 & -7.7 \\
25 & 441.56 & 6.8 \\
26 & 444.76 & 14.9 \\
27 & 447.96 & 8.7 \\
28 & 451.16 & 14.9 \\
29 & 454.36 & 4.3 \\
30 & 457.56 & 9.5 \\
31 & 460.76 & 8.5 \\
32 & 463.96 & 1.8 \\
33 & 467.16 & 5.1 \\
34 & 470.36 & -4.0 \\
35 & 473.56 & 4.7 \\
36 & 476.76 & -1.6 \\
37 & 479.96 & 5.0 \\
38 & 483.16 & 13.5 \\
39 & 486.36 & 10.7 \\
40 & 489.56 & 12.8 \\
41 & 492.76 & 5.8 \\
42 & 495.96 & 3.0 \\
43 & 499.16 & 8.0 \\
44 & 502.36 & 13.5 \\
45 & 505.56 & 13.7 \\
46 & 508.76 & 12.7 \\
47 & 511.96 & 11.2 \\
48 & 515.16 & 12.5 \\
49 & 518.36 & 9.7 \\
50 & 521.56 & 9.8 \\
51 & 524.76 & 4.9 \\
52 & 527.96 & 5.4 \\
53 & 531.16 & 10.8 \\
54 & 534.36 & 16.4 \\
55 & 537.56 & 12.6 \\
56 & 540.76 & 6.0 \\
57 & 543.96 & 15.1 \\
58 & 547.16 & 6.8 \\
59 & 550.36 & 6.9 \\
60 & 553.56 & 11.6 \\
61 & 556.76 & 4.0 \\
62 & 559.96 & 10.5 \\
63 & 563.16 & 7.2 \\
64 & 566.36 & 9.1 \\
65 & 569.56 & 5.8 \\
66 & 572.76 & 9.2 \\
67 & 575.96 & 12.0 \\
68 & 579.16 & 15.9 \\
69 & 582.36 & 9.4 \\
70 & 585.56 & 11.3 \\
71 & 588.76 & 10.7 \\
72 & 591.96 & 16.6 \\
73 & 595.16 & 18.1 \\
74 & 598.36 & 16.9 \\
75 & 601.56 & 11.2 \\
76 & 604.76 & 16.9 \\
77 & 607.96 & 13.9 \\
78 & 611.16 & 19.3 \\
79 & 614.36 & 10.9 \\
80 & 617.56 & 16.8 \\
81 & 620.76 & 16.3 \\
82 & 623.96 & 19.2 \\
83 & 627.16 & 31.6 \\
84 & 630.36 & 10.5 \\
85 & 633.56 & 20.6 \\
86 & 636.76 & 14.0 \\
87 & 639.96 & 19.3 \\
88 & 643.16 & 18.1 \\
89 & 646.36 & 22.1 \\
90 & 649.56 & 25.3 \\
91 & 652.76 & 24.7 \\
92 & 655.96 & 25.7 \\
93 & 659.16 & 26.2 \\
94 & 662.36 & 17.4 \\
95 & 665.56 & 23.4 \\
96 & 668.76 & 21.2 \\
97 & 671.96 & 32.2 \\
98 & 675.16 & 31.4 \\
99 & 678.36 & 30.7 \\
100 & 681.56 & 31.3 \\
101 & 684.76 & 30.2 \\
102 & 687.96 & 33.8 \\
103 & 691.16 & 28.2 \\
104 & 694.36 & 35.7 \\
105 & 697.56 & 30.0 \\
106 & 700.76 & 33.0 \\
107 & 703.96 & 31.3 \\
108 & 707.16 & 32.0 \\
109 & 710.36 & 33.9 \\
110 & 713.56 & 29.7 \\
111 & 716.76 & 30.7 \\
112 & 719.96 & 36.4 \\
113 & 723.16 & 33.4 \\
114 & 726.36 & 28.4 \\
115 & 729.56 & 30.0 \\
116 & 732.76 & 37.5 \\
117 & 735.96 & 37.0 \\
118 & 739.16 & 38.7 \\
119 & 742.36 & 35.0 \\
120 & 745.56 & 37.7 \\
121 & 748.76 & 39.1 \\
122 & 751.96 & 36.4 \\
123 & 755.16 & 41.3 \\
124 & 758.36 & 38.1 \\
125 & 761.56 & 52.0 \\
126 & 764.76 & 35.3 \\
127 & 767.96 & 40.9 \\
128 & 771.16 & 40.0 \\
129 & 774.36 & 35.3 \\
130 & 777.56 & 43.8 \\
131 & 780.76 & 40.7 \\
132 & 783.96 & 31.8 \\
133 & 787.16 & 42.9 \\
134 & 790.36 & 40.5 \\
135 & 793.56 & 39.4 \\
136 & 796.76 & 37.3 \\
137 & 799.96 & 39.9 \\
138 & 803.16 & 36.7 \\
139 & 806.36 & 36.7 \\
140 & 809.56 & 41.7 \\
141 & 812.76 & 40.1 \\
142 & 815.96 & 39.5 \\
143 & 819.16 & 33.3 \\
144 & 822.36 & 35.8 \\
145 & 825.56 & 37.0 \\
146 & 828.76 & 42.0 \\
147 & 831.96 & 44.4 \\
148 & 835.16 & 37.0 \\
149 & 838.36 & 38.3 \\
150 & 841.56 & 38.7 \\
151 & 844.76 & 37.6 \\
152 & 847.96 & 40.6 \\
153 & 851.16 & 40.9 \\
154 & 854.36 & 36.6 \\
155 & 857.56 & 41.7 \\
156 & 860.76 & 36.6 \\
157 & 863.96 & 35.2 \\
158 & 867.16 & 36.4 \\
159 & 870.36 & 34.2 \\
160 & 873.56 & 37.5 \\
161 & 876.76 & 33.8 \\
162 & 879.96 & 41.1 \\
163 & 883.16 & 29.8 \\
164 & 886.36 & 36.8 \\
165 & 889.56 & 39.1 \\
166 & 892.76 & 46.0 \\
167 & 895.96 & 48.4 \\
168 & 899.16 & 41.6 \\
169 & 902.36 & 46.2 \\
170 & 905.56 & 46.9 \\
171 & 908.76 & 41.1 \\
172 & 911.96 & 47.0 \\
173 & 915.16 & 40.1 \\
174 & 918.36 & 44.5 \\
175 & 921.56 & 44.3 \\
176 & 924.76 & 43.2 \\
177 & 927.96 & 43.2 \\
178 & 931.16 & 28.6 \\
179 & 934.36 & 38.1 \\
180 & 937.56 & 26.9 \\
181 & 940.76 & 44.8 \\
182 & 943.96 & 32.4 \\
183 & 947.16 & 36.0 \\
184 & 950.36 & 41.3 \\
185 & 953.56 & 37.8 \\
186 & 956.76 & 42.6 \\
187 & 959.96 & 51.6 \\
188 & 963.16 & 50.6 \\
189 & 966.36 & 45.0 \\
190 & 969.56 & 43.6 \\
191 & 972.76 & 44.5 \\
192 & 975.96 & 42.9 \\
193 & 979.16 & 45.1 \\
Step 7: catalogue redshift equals 0.681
